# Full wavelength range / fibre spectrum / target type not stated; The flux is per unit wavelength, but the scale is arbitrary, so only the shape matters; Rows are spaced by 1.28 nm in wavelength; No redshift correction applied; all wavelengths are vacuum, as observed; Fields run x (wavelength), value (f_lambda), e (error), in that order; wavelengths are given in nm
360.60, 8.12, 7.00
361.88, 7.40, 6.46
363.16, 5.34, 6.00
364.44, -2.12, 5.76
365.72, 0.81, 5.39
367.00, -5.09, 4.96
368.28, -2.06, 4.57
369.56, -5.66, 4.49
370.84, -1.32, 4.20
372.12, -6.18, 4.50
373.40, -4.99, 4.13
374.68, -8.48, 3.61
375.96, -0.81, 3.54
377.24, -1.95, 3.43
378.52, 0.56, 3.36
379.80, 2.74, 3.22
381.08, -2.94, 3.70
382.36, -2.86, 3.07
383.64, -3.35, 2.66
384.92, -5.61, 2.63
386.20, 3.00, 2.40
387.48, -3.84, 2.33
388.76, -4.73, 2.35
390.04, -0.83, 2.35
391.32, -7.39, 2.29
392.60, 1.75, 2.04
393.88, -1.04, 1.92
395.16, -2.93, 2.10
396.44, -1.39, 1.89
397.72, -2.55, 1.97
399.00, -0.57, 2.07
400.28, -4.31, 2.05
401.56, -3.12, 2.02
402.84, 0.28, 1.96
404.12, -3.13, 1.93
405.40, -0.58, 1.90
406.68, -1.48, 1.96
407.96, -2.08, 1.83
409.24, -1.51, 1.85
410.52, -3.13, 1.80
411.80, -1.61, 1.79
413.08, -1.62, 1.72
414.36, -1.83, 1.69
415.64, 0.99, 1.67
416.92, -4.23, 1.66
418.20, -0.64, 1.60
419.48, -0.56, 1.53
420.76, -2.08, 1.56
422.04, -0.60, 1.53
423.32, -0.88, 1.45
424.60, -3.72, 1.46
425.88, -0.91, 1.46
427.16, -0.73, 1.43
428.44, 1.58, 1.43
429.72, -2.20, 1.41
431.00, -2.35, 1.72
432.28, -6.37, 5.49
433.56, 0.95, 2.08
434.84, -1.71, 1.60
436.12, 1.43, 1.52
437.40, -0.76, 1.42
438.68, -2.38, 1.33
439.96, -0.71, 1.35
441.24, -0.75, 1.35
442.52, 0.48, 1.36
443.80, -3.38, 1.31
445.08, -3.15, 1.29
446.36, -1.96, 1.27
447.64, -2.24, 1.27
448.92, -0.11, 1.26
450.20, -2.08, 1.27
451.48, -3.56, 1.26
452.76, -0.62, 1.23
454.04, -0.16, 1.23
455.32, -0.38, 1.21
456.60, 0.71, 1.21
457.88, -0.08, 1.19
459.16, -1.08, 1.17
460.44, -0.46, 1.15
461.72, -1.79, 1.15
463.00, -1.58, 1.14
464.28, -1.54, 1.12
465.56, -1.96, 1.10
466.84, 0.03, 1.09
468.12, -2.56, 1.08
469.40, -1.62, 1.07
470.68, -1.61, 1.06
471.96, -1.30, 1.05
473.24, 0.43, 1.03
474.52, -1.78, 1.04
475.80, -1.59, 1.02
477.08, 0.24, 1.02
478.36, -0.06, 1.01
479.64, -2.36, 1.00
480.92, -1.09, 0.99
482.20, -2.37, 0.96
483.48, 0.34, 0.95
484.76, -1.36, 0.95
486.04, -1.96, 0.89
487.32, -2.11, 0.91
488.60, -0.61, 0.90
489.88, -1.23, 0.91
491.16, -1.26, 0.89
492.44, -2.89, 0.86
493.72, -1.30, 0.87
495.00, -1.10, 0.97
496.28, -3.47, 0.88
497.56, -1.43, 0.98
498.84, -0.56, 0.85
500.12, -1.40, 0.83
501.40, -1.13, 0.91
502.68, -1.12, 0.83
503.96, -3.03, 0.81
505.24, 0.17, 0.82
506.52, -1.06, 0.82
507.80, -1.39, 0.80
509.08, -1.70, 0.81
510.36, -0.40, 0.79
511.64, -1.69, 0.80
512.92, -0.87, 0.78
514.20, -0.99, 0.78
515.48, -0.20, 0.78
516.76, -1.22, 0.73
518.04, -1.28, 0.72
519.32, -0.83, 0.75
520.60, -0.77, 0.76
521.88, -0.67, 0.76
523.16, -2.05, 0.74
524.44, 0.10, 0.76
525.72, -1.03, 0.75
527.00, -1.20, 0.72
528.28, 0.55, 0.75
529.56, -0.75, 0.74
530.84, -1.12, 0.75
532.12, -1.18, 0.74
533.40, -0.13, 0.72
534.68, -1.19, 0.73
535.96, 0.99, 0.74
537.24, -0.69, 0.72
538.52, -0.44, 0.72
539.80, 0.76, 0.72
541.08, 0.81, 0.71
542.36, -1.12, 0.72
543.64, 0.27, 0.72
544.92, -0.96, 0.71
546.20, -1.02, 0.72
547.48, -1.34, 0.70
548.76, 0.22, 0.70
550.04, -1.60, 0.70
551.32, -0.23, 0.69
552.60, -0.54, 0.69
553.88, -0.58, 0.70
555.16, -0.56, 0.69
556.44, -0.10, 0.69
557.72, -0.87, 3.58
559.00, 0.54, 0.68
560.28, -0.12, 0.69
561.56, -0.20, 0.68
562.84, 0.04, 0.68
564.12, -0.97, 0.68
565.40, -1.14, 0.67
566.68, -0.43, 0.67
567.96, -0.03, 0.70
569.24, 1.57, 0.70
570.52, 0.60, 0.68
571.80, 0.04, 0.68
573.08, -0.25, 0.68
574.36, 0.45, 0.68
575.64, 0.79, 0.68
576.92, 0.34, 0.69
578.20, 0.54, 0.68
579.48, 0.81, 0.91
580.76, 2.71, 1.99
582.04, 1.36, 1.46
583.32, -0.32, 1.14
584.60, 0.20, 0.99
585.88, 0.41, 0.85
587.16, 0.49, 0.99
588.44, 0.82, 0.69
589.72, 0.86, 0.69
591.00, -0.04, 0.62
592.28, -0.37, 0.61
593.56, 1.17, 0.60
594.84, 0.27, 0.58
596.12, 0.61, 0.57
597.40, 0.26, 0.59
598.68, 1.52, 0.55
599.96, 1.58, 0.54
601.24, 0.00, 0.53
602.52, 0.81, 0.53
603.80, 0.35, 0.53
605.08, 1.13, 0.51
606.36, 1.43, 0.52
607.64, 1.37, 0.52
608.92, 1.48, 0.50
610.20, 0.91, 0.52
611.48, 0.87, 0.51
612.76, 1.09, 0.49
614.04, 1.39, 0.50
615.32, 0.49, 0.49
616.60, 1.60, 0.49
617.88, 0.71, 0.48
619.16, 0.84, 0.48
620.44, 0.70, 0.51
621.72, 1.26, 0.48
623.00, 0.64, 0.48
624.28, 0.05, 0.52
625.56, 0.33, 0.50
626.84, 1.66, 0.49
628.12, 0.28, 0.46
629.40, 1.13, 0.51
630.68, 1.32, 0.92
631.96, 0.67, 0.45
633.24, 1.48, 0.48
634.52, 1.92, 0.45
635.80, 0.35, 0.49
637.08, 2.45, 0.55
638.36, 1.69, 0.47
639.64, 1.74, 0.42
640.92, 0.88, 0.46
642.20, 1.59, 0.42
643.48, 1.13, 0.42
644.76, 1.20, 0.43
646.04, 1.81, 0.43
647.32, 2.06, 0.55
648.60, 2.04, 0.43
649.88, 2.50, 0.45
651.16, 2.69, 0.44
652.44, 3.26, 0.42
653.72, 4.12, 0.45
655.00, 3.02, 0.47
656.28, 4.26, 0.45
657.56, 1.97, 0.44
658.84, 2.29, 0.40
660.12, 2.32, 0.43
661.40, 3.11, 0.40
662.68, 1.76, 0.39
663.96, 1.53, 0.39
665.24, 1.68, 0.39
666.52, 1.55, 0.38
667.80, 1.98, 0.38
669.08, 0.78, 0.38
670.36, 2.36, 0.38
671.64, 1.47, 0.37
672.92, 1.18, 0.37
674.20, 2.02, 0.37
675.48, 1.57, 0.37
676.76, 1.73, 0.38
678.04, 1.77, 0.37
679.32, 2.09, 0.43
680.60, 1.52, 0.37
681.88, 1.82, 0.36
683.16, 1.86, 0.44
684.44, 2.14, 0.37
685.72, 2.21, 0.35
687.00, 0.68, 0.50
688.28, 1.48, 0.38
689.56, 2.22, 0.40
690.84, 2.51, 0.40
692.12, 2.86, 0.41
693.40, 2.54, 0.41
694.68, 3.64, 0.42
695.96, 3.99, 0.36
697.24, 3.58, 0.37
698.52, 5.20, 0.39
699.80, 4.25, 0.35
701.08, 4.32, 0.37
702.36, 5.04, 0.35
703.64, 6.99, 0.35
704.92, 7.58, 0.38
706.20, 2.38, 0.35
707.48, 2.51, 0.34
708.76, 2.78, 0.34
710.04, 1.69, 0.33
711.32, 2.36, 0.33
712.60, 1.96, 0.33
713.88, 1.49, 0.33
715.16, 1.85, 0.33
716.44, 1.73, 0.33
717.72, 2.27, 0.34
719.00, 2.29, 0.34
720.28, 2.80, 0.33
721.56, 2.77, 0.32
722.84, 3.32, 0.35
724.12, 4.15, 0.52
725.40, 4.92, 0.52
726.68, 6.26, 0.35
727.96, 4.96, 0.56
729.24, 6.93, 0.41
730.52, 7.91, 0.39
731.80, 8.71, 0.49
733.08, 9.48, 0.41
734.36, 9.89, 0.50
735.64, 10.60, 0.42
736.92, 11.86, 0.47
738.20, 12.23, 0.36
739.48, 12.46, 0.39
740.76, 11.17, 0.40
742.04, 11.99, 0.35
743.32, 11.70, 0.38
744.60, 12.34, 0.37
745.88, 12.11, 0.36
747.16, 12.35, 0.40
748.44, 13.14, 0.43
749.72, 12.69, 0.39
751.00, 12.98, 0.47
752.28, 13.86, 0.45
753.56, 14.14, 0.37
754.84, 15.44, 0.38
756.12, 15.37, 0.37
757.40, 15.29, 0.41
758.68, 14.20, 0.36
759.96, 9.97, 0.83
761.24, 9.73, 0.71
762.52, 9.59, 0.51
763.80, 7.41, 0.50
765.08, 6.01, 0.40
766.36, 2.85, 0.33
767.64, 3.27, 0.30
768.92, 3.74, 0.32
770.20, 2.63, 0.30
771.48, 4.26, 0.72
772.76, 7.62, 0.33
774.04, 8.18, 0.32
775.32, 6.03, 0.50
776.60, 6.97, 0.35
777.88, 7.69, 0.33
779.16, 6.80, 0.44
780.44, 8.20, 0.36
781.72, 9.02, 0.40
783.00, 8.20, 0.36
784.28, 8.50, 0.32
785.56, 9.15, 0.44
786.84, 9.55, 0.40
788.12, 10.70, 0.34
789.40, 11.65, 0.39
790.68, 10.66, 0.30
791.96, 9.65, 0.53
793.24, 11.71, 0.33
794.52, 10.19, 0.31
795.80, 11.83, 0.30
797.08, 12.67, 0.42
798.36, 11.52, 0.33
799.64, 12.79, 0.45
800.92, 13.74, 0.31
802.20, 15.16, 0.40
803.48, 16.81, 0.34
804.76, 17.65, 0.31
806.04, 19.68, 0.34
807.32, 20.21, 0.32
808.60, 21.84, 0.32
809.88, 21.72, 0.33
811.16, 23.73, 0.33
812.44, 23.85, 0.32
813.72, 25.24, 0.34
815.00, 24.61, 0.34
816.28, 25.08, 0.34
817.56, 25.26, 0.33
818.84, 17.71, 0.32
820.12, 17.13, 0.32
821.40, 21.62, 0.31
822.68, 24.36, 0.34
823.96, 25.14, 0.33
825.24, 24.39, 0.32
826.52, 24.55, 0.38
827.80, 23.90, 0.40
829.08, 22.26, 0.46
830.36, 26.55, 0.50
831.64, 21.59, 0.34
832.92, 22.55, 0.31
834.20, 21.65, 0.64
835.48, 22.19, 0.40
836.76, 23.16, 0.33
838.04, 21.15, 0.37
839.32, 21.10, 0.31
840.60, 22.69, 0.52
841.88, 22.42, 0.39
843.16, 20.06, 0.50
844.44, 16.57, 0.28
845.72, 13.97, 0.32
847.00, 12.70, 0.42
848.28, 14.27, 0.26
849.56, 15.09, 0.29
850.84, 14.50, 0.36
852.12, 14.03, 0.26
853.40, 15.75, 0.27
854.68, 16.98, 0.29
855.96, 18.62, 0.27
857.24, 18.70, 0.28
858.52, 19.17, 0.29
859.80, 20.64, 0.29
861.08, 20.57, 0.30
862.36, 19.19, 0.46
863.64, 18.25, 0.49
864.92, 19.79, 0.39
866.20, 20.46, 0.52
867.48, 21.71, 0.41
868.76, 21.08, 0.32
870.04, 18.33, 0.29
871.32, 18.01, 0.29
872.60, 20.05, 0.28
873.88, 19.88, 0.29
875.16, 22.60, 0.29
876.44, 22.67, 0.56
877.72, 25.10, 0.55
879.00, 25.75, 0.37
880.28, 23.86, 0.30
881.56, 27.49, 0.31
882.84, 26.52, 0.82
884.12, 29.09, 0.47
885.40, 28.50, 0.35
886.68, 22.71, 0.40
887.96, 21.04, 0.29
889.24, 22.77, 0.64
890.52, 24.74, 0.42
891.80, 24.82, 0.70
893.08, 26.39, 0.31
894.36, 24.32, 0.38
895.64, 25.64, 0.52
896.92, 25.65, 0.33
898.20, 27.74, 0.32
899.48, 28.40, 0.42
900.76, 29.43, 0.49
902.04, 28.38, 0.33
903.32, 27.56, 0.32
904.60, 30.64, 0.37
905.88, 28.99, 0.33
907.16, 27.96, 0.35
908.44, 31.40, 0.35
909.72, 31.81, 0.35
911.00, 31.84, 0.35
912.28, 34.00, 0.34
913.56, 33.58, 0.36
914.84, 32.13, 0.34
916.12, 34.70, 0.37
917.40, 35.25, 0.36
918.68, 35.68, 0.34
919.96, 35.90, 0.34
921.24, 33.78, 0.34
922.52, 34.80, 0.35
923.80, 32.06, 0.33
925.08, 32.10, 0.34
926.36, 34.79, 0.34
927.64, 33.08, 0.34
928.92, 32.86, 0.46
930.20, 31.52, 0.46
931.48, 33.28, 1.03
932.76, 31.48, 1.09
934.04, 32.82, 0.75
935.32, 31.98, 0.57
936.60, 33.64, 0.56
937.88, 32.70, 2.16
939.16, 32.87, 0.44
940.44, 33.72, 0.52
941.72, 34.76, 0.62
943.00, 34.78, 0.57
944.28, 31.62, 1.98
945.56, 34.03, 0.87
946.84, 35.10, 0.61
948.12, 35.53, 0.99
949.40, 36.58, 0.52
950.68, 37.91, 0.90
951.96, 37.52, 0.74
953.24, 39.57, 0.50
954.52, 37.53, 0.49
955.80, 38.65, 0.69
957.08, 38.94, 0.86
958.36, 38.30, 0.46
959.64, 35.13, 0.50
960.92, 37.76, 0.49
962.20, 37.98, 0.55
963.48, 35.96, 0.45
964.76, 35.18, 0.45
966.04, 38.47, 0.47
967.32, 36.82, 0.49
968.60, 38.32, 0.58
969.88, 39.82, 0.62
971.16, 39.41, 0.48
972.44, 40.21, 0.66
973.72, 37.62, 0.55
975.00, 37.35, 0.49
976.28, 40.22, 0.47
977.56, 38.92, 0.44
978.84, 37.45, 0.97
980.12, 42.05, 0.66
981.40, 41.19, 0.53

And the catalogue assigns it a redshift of 0.000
